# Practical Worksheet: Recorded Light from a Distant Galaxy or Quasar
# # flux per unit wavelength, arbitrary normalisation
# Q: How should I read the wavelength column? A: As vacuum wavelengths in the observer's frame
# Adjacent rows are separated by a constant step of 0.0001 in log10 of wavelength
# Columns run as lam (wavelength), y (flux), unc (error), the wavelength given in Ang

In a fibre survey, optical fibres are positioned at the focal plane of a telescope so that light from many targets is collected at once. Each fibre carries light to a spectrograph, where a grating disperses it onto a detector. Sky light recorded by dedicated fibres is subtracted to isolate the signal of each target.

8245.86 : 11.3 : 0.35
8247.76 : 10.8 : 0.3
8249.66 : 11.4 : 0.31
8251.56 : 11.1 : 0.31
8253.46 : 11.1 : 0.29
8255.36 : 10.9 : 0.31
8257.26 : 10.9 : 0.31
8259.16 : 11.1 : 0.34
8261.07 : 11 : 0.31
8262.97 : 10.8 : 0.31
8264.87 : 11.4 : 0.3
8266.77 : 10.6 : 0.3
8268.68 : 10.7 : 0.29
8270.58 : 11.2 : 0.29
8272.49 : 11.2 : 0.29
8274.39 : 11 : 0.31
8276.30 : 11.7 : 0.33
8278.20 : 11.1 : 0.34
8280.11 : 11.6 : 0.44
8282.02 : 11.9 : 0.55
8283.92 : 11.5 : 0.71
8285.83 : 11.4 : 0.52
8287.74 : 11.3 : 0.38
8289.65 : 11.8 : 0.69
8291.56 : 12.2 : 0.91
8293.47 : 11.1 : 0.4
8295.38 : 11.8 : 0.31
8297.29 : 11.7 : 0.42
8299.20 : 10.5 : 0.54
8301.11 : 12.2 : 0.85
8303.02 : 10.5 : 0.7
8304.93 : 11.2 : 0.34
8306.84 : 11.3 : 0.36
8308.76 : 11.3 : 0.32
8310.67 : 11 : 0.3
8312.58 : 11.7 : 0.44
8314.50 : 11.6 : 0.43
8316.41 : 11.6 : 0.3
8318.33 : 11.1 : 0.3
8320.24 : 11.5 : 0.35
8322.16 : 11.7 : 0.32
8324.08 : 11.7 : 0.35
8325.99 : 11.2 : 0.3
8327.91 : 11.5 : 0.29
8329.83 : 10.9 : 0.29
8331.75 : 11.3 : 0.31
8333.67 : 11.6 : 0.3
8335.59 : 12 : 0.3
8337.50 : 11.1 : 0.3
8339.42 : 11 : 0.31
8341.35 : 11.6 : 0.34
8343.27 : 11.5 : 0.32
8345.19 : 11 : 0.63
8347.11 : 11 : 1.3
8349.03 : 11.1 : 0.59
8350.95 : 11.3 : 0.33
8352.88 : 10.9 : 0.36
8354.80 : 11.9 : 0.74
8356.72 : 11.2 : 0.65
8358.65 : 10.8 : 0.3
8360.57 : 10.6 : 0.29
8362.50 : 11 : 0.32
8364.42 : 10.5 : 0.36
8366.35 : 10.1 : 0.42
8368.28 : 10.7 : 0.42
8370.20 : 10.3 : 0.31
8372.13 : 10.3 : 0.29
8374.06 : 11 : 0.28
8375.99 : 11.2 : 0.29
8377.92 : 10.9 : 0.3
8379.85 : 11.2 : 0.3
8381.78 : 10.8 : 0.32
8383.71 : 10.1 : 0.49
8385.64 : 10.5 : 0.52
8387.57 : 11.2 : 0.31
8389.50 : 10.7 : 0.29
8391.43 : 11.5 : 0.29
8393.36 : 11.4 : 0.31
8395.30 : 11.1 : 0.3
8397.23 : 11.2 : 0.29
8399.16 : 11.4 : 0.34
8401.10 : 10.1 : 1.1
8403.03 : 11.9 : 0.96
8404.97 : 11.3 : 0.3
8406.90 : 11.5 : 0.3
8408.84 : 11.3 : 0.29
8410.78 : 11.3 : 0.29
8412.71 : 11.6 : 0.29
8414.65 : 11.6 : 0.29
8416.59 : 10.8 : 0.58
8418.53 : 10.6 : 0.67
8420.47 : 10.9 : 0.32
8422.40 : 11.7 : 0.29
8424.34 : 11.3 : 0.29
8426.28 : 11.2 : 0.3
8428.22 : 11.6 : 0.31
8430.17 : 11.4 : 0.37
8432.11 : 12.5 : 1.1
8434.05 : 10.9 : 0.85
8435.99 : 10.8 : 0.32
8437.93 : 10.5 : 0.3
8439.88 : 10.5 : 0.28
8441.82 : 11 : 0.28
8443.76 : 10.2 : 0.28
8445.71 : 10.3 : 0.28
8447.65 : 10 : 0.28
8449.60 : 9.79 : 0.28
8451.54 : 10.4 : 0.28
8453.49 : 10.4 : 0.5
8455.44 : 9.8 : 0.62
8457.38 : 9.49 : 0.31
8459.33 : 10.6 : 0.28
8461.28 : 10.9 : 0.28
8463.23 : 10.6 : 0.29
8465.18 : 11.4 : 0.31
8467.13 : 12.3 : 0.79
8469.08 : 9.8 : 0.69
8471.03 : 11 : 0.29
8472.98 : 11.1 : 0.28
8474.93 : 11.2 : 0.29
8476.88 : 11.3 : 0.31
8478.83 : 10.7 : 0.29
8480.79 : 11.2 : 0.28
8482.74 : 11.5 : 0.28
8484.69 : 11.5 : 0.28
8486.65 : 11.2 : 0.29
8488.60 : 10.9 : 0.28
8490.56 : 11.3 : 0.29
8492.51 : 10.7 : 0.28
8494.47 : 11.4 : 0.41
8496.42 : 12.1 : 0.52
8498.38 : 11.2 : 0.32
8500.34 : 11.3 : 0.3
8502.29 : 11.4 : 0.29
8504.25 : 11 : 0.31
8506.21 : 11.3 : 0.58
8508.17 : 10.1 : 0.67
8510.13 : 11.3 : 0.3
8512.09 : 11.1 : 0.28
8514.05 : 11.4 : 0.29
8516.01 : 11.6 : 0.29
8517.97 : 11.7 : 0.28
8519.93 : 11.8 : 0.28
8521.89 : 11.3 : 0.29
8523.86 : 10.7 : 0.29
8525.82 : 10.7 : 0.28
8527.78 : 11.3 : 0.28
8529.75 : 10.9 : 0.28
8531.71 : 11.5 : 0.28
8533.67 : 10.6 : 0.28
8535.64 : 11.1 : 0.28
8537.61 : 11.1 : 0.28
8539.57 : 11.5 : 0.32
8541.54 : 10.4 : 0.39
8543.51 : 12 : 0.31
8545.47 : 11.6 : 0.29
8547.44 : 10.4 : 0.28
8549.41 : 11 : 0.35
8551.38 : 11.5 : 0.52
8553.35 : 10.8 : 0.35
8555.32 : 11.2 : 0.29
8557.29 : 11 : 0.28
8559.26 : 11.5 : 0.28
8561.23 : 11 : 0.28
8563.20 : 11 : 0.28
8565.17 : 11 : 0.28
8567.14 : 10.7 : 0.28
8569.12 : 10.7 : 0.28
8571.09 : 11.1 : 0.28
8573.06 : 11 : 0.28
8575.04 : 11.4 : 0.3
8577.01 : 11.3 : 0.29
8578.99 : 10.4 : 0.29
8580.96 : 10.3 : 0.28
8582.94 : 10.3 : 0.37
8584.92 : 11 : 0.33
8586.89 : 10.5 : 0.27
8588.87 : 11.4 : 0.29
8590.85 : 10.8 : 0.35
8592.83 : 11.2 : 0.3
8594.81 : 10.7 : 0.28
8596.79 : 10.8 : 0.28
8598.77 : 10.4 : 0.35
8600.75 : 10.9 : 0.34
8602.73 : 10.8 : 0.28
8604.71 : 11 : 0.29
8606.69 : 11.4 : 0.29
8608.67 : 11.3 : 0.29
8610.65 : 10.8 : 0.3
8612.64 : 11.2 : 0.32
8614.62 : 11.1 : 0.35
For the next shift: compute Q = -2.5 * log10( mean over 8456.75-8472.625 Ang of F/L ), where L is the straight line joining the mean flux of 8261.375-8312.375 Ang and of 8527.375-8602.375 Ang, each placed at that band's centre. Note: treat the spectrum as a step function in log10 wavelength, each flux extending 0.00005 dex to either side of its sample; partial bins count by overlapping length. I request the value 0.03 mag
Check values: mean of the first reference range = 11.3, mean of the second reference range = 11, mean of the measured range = 10.8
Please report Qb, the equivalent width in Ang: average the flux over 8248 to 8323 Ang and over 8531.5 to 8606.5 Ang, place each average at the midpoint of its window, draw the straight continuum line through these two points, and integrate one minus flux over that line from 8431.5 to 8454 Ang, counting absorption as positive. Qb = 1.1 Ang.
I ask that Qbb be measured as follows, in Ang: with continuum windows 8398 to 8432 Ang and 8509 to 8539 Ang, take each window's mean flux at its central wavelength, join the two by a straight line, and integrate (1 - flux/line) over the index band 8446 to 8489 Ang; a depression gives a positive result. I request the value 1.8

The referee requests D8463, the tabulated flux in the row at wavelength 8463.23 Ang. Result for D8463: 10.6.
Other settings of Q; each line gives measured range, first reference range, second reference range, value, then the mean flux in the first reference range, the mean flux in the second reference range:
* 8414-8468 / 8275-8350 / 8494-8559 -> 0.044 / 11.4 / 11.2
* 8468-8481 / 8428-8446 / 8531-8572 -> 0.011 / 11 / 11.1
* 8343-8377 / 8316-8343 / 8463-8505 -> 0.046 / 11.4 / 11.2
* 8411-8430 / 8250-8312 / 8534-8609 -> -0.013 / 11.3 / 11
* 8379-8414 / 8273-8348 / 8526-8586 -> 0.014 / 11.4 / 11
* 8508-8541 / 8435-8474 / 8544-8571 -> -0.028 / 10.5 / 11.1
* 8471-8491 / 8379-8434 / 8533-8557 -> -0.003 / 11.2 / 11.1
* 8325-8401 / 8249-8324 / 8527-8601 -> 0.018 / 11.3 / 11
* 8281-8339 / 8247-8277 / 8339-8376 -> -0.043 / 11.1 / 10.9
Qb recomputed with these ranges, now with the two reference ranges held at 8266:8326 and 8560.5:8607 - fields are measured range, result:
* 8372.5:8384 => 0.4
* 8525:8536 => -0.1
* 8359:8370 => 0.7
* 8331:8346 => -0.1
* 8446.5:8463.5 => 1.4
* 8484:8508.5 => -0.4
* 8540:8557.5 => -0.3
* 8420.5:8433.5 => -0.5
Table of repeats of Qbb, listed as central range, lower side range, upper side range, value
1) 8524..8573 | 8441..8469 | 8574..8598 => -1.5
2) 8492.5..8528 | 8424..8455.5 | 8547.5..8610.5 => -1.3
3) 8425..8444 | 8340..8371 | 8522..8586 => -0.2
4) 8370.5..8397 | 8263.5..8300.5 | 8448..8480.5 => 0.2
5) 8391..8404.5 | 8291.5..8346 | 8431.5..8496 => -0.2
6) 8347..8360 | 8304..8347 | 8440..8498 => 0.1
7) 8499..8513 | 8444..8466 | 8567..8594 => -0.7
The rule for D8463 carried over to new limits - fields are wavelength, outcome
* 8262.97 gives 10.8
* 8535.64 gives 11.1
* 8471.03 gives 11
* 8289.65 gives 11.8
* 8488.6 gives 10.9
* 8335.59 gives 12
